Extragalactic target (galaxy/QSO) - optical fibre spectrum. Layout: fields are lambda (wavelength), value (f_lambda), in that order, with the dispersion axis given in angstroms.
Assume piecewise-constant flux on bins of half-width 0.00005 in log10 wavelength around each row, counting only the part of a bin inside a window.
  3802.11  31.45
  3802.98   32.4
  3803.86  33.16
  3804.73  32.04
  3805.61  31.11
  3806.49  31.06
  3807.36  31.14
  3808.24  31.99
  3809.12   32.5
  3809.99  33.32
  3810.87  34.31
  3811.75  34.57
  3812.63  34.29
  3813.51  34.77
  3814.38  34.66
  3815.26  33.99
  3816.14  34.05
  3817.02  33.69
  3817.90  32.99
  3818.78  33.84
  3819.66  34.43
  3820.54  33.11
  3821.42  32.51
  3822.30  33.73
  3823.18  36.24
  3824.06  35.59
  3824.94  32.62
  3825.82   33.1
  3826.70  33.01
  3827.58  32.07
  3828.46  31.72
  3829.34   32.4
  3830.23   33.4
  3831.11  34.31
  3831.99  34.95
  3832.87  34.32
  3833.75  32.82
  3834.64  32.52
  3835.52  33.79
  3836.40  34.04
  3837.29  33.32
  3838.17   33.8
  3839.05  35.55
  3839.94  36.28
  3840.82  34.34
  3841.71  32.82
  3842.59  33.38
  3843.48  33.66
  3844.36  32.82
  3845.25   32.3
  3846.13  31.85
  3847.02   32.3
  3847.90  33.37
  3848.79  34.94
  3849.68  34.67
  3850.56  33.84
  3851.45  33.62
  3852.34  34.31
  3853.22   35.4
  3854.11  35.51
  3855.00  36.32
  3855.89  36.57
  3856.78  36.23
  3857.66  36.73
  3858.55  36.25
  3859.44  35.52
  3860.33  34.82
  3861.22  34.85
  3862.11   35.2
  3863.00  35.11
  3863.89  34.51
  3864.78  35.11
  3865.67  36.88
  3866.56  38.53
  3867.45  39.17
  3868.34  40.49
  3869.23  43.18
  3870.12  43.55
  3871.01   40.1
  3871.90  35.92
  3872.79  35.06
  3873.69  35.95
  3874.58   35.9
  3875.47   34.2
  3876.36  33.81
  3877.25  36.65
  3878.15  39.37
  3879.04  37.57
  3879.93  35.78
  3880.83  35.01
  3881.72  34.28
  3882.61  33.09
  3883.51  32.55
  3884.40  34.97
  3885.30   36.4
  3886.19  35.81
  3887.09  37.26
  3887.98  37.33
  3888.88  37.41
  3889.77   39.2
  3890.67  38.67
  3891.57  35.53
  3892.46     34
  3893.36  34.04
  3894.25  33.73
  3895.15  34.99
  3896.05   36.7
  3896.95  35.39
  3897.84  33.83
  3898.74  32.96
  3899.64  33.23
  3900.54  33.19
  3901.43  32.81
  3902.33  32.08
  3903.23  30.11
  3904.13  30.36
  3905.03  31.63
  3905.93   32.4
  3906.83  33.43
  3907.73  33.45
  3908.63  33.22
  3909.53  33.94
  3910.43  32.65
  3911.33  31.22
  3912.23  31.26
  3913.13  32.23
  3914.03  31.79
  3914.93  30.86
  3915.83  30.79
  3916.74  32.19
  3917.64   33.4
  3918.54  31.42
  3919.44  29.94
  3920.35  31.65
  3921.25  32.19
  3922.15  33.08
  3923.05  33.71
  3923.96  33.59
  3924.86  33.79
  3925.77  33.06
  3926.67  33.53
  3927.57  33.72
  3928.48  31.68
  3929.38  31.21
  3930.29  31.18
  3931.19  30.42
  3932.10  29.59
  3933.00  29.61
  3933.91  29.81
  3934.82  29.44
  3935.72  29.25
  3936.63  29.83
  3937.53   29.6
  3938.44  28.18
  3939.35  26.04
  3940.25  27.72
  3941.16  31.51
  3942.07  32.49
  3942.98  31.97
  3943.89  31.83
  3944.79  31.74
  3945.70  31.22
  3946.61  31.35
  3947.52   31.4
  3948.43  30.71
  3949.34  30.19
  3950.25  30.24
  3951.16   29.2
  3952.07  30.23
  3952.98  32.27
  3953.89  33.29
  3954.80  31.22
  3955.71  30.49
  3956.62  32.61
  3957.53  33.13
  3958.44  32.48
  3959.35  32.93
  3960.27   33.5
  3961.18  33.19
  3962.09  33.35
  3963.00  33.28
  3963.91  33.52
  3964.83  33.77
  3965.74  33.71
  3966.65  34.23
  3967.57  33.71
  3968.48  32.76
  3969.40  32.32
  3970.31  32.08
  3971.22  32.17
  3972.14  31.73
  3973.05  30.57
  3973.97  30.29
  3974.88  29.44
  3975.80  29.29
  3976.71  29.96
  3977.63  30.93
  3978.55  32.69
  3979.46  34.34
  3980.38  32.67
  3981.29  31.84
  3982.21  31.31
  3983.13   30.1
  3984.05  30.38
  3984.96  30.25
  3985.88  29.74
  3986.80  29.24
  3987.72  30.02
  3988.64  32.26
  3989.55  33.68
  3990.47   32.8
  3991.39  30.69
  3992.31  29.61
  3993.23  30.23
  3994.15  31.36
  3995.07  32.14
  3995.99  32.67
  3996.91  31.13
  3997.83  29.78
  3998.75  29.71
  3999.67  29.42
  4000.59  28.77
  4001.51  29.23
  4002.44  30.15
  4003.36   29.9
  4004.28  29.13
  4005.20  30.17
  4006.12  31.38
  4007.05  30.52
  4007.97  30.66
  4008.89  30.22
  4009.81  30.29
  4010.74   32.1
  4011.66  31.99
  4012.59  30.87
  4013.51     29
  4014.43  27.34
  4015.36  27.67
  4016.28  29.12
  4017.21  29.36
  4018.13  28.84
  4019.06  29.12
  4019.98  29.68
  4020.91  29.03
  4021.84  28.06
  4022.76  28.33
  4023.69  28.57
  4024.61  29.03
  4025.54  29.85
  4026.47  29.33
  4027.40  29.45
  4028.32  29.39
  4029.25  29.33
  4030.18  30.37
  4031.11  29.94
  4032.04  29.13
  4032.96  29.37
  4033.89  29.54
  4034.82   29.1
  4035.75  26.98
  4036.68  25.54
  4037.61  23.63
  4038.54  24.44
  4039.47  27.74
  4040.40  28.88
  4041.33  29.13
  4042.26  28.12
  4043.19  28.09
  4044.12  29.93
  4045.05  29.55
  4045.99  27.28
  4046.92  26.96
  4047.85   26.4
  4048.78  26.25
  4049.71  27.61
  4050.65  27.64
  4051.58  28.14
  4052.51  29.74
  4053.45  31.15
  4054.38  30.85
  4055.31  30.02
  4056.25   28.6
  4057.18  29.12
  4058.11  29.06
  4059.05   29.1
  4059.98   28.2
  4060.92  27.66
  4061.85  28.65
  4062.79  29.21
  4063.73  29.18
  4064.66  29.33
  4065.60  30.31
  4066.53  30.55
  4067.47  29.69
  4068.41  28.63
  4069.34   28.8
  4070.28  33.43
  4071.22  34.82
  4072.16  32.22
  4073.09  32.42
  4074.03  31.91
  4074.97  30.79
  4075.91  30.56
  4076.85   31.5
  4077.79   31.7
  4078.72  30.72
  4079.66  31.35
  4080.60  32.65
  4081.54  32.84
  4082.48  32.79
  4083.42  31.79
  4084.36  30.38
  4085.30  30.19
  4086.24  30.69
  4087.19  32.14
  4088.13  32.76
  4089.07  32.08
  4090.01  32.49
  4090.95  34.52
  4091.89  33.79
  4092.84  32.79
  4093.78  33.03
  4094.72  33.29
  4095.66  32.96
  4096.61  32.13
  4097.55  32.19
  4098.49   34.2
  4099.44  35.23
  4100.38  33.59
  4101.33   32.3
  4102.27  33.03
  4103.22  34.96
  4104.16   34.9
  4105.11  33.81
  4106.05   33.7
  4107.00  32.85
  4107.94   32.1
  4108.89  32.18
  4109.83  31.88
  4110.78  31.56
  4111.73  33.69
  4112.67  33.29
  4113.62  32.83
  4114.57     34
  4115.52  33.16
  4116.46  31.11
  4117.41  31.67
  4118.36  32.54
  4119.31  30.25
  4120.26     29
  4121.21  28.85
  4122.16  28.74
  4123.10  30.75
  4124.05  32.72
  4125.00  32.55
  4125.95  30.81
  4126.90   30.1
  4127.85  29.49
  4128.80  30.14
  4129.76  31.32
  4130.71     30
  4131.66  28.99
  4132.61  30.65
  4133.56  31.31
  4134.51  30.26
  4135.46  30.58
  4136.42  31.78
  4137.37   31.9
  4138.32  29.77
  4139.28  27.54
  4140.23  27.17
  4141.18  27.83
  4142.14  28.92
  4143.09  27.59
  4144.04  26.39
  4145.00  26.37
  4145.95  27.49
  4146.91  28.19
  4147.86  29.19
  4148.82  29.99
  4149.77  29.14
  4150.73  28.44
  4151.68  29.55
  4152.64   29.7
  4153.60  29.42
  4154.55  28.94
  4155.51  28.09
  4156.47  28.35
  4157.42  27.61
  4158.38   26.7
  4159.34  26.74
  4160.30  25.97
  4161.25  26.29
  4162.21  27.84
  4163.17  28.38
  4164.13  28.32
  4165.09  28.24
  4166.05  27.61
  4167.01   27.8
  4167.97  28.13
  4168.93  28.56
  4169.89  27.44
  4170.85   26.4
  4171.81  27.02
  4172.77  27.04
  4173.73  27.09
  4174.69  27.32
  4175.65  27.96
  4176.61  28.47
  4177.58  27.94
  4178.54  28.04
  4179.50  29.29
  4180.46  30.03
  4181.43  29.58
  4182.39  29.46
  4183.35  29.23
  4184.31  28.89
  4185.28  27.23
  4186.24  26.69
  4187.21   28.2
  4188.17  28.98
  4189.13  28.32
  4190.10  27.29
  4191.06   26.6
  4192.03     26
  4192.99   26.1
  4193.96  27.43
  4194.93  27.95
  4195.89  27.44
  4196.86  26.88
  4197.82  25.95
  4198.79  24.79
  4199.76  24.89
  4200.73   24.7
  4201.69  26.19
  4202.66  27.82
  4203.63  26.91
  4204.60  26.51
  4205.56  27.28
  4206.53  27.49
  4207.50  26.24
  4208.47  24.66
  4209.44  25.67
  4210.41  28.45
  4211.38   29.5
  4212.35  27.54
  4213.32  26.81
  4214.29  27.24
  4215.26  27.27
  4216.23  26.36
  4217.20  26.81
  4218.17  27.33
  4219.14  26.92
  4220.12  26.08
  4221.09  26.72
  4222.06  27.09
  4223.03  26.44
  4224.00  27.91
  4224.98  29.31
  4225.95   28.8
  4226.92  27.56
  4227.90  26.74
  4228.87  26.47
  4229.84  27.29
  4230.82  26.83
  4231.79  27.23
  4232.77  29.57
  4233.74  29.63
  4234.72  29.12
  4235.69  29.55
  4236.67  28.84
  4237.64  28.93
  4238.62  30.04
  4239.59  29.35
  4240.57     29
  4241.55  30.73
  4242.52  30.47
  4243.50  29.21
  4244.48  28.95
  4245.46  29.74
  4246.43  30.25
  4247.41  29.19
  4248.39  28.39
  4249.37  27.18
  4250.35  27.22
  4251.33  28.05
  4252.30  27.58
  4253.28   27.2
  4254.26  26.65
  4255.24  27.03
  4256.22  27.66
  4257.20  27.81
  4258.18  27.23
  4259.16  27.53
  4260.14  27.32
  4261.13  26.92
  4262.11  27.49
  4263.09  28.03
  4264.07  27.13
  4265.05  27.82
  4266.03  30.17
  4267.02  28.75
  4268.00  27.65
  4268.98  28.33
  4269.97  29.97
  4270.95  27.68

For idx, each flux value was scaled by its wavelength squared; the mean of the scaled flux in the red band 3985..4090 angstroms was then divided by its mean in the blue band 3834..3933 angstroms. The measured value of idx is 0.9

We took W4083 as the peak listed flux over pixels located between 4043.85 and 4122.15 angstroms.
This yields 35.23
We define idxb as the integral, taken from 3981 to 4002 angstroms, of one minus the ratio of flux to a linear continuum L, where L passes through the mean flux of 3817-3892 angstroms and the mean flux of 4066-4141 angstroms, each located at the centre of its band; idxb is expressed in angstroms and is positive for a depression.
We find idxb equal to 1.6 angstroms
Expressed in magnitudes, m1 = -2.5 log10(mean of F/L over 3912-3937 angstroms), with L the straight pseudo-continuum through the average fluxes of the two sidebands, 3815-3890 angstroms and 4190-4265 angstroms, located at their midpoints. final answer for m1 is 0.07 mag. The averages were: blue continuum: 35.1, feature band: 31.6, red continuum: 27.6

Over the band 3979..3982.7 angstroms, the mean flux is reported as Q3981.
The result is 32.5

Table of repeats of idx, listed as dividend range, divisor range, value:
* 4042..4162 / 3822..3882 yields 0.98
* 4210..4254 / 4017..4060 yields 1.08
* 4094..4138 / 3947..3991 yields 1.08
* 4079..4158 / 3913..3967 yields 1.07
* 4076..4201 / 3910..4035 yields 1.05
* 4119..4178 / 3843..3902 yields 0.93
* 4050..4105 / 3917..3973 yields 1.06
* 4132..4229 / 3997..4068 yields 1.03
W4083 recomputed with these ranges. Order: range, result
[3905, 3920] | 33.94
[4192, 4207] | 27.95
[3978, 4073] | 34.82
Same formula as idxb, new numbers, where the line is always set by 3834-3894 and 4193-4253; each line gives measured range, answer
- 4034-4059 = 2.7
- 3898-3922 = 1.7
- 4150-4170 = 0.7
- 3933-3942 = 1.3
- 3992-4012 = 1.3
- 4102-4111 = -0.9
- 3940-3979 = 1.9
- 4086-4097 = -0.8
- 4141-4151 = 0.4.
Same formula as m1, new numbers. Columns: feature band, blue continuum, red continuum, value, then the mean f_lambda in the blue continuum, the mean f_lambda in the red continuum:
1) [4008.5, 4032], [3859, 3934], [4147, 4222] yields 0.07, 34.3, 27.5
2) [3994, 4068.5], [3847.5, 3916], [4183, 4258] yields 0.09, 35.1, 27.6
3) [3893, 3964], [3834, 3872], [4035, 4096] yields 0.05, 35.4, 30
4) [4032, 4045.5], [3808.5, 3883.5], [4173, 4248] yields 0.12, 34.8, 27.8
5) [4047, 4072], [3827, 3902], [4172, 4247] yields 0.06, 35.2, 27.8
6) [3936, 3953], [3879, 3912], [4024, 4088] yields 0.09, 34.3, 29.6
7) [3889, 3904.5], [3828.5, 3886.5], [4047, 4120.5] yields 0.01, 35.2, 31.4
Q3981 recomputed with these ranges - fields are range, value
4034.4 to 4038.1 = 26.3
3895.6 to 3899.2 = 34.7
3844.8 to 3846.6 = 32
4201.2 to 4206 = 27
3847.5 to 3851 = 34.2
